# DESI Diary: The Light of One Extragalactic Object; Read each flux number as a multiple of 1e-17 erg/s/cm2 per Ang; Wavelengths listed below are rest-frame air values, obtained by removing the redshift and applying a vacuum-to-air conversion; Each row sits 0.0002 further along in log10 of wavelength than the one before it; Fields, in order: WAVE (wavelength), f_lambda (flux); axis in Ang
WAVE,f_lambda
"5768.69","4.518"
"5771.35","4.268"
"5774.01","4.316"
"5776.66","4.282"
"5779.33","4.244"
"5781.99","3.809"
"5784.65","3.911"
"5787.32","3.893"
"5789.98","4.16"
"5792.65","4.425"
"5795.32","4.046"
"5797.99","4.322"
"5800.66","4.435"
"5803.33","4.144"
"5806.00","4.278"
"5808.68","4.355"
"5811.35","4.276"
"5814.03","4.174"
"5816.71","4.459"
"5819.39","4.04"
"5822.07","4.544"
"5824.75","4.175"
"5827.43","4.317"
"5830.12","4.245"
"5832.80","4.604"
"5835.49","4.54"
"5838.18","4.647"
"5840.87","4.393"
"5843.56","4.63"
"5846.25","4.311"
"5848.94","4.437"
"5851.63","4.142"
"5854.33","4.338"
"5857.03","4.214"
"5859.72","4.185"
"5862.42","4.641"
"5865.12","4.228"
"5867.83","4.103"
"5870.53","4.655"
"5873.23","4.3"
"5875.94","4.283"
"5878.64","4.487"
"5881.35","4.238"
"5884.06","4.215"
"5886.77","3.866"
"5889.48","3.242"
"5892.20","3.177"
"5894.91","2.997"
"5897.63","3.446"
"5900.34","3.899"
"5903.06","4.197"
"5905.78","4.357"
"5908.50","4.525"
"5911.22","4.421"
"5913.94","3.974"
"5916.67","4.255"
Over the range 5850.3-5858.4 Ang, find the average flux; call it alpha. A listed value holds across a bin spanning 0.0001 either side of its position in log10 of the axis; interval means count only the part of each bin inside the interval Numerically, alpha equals 4.23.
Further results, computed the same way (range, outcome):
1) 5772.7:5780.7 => 4.28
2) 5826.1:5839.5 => 4.47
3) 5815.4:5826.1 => 4.31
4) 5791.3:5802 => 4.31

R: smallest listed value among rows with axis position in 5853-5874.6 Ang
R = 4.103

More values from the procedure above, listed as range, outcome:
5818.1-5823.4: 4.04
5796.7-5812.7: 4.144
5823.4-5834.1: 4.175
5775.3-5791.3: 3.809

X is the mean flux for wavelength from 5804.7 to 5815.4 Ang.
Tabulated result 4.27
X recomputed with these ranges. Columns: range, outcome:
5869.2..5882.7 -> 4.39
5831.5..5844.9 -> 4.56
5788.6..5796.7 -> 4.21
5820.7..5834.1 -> 4.38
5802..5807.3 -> 4.21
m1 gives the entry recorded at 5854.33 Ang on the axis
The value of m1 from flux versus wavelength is 4.338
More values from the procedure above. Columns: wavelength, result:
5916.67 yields 4.255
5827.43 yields 4.317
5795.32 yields 4.046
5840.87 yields 4.393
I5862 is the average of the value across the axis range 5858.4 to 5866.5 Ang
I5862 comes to 4.35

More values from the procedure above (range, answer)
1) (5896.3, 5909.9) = 4.09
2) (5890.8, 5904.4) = 3.54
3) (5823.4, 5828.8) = 4.25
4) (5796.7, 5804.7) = 4.3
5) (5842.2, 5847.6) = 4.47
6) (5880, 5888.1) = 4.11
